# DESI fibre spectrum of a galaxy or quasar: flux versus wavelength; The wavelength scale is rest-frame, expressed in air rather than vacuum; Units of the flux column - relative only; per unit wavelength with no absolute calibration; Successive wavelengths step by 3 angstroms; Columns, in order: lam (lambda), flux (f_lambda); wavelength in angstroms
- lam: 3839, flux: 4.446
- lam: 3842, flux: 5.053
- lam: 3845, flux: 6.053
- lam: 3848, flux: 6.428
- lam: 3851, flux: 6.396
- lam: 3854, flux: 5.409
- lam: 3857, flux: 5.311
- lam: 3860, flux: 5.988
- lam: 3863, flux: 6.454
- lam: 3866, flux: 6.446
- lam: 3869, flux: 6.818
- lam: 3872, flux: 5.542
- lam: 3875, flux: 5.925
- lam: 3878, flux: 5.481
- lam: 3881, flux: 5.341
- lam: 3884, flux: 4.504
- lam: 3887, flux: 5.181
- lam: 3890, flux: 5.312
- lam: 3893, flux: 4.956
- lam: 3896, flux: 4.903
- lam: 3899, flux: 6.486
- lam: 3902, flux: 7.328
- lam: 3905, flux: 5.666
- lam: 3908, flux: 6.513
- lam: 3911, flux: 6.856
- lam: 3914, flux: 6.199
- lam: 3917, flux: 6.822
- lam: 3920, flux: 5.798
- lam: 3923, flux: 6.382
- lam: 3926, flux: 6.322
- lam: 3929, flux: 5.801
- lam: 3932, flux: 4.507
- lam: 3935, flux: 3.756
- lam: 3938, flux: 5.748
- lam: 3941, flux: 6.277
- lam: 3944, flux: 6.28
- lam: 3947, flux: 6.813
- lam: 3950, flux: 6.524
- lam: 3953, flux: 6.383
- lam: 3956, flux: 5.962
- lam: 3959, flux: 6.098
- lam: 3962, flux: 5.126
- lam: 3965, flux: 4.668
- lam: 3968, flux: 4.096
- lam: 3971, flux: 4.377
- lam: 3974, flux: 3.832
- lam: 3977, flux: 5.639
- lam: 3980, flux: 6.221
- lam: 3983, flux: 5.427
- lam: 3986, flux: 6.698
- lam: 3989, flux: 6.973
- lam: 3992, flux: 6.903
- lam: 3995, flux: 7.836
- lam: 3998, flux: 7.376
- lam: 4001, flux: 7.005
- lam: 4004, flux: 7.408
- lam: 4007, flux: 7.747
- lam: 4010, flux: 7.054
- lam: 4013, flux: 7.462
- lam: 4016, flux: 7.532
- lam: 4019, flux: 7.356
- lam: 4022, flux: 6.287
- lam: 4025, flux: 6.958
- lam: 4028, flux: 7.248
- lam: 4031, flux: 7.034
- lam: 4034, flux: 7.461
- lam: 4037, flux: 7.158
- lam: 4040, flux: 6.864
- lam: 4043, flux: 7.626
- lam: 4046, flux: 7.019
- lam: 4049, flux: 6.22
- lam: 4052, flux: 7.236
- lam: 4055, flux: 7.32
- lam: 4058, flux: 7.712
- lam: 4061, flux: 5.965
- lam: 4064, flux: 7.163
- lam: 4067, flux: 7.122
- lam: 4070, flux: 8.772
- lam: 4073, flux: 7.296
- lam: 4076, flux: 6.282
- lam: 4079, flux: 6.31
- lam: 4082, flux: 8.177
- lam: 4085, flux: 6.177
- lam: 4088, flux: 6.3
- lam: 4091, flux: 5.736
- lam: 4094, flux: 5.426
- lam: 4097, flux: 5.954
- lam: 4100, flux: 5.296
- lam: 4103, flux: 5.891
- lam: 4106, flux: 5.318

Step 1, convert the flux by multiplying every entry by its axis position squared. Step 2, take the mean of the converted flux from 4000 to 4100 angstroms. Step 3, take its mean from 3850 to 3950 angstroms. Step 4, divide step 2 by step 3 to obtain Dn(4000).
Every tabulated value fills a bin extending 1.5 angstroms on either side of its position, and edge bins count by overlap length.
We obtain 1.3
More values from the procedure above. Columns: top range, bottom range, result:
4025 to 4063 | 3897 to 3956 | 1.23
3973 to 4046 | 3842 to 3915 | 1.26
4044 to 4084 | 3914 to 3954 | 1.27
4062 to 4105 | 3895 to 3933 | 1.16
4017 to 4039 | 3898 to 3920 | 1.16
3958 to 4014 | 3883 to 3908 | 1.16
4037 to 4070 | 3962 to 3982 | 1.53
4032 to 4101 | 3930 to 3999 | 1.24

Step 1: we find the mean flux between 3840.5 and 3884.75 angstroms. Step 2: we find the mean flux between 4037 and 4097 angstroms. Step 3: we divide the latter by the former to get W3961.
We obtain 1.18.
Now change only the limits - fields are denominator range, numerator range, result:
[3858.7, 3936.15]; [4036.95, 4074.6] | 1.23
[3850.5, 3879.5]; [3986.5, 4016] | 1.22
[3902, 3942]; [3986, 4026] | 1.21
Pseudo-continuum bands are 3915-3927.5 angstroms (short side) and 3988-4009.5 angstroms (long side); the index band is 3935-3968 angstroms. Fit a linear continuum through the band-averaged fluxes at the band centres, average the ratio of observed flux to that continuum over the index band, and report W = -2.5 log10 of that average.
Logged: 0.16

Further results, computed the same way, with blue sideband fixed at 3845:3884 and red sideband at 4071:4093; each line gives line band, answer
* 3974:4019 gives -0.08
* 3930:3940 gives 0.27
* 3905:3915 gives -0.06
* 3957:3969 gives 0.22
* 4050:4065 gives -0.08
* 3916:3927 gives -0.04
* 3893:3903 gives 0.01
